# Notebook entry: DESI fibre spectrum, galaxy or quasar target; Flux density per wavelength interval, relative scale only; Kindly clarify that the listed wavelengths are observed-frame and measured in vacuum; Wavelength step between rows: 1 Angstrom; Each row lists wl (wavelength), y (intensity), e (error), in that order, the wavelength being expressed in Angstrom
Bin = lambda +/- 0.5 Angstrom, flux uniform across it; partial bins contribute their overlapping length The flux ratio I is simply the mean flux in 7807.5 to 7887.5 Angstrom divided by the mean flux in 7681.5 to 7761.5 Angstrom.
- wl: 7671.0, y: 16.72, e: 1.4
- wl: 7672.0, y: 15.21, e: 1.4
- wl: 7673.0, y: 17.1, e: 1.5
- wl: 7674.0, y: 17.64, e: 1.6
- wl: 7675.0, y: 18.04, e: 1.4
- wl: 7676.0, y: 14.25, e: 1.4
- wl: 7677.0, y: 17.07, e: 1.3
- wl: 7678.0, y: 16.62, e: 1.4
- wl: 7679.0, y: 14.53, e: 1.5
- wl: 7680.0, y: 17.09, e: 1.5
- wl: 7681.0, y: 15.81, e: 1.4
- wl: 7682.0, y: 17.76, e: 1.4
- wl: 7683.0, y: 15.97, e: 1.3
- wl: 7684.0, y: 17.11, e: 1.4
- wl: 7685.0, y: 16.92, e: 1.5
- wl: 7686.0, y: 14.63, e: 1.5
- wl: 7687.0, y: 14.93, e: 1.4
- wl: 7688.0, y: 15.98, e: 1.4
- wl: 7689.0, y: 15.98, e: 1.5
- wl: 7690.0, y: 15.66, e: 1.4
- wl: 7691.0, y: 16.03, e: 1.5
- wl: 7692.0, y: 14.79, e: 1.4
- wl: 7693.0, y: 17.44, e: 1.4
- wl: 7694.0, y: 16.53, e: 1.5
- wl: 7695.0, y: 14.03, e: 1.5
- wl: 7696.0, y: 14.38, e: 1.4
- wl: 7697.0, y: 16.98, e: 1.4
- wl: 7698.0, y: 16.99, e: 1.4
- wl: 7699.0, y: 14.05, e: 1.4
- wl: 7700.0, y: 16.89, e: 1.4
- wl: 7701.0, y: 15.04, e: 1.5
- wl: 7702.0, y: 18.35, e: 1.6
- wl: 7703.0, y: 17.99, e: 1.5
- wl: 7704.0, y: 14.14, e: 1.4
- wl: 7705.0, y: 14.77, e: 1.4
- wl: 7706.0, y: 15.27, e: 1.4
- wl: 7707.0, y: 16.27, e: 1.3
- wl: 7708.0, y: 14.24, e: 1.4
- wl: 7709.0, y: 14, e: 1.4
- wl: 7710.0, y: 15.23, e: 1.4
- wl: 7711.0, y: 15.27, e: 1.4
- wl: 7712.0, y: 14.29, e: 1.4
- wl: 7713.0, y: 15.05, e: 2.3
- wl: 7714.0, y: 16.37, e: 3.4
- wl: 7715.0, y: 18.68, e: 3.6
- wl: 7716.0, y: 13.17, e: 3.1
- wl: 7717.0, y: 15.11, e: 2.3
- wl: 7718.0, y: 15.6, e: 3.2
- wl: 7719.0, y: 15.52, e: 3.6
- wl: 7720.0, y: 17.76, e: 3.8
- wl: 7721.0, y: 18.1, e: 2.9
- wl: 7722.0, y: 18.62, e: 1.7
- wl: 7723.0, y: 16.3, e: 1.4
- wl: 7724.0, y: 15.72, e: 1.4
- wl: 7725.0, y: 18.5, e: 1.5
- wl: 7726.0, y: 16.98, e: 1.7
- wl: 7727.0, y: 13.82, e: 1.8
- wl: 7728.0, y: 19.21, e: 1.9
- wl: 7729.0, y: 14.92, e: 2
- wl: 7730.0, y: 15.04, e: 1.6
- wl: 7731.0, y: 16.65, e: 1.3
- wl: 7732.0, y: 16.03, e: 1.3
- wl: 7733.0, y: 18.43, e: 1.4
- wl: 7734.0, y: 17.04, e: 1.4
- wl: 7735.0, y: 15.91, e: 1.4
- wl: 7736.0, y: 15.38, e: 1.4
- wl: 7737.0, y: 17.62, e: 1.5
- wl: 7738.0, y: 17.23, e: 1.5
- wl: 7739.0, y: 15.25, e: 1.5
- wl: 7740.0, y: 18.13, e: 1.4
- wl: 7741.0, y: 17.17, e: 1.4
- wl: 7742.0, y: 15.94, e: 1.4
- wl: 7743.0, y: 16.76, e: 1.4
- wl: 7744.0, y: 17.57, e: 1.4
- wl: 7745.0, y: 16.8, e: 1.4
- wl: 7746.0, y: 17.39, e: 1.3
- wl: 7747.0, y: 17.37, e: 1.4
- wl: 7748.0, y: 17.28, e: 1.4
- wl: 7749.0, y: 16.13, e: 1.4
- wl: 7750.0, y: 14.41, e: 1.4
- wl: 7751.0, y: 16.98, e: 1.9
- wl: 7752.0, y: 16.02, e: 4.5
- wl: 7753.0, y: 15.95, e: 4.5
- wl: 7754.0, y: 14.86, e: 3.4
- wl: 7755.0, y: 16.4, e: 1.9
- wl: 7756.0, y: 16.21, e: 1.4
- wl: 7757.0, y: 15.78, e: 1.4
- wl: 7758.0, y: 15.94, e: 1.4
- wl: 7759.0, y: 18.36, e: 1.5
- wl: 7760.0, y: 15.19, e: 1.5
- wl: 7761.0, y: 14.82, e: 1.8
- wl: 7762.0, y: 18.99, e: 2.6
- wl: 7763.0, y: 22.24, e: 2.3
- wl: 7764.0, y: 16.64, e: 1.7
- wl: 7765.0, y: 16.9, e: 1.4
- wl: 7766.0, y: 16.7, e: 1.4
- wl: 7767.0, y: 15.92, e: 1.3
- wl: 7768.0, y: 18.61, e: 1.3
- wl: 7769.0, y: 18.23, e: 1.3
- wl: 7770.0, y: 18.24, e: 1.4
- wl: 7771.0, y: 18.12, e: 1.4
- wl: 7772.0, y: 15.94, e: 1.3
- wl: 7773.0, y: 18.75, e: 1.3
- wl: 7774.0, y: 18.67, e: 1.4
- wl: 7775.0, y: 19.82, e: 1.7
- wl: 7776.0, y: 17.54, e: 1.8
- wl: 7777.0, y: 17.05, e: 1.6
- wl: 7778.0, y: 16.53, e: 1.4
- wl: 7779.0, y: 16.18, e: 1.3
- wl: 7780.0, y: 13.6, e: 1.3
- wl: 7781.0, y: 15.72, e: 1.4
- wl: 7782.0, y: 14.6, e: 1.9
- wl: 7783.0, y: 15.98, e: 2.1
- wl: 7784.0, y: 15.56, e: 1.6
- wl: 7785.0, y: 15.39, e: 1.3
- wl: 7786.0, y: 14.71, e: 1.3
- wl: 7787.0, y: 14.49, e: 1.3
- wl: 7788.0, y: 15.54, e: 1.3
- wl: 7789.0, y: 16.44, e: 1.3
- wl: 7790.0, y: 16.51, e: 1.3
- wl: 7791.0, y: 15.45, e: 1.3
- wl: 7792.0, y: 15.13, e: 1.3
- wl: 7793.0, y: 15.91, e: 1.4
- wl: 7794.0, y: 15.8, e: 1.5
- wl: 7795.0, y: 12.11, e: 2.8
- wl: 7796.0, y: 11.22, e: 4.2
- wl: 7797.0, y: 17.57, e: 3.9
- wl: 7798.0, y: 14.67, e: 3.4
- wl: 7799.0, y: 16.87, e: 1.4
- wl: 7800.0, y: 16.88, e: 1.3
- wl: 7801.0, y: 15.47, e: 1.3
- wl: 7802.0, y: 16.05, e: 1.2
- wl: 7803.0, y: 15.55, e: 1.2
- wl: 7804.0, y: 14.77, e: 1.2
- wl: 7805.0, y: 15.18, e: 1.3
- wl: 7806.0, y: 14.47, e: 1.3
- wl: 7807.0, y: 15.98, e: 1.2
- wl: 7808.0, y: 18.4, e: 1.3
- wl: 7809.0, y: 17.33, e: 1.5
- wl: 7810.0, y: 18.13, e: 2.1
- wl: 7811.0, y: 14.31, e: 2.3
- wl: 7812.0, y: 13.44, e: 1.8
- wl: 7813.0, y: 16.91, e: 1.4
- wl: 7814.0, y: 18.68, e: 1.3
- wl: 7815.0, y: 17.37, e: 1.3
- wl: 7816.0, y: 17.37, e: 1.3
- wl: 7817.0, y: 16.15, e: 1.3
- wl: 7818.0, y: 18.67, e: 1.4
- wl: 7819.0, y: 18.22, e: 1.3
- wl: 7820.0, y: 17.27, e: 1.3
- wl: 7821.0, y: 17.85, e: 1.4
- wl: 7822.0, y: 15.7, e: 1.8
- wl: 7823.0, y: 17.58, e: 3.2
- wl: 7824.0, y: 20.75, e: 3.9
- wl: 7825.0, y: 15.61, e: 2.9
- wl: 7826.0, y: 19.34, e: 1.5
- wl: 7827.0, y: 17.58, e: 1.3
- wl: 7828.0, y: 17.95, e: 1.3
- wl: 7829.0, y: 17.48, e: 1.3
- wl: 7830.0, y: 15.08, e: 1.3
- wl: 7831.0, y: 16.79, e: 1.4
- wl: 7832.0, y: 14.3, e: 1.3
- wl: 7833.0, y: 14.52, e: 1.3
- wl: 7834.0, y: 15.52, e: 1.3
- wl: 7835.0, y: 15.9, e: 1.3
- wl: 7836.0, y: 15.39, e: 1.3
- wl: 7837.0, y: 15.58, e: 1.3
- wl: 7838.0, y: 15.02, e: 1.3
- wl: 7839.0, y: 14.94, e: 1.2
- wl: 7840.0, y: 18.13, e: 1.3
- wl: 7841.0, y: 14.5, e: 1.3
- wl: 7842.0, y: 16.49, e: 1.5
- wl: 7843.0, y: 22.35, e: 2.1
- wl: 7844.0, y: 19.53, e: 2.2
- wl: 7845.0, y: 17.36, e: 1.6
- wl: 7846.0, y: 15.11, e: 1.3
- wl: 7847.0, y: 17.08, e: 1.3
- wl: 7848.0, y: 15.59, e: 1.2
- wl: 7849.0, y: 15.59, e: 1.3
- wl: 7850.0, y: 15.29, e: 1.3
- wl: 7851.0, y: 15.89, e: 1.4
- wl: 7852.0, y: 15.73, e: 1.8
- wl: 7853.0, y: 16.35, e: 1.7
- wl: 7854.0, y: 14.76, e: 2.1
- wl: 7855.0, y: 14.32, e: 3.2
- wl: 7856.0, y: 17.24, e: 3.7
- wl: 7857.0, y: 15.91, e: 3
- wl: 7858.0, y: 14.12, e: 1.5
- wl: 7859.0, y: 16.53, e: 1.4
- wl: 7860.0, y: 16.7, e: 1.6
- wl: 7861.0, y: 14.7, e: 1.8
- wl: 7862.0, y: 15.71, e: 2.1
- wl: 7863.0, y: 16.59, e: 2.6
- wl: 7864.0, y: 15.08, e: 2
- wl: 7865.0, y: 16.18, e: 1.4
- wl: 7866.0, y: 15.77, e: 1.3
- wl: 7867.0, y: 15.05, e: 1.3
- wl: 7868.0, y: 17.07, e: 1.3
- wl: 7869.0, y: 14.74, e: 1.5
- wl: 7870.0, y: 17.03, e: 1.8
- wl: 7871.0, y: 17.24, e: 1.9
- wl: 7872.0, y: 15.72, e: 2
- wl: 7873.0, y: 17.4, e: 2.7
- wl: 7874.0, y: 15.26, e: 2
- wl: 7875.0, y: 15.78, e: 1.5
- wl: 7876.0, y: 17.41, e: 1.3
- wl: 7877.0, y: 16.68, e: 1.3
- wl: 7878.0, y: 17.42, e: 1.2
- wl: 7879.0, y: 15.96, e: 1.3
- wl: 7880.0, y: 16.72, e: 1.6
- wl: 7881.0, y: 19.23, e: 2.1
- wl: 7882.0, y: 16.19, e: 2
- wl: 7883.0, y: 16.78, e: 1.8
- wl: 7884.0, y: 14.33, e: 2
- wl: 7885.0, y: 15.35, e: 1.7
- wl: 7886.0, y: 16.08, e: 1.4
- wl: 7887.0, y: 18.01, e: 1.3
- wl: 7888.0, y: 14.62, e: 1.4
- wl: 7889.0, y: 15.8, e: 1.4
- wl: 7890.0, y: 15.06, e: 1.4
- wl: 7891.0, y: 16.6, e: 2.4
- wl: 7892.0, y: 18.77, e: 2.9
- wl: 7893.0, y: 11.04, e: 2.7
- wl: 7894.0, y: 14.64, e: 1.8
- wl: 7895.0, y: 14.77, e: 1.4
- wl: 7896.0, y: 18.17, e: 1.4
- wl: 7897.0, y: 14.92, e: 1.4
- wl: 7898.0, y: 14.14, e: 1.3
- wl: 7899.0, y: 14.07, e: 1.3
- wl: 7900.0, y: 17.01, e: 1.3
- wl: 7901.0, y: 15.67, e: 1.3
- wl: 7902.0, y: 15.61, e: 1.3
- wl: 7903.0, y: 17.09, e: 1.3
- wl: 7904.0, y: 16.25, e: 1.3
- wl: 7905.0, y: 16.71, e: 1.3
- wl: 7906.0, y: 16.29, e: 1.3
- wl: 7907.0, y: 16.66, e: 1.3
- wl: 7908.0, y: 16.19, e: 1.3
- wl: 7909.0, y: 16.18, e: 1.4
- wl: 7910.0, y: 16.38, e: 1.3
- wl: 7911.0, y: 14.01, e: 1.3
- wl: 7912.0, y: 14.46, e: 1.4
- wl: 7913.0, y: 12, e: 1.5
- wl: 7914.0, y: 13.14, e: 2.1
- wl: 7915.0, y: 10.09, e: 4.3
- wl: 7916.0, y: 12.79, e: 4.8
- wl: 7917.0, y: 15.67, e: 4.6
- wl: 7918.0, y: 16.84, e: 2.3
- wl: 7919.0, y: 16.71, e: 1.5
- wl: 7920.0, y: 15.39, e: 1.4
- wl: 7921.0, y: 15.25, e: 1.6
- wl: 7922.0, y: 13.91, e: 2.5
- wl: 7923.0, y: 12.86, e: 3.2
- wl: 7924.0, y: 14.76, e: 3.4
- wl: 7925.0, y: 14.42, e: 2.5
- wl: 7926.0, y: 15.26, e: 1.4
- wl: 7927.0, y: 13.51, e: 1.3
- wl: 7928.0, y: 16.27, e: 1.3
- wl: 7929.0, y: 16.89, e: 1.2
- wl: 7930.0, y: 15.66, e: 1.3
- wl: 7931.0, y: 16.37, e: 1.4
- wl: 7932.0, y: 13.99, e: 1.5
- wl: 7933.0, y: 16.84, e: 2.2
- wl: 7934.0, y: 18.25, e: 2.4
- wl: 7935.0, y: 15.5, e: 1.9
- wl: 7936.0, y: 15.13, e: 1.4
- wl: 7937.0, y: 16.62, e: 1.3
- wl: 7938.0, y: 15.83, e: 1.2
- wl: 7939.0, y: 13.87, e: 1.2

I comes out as 1.02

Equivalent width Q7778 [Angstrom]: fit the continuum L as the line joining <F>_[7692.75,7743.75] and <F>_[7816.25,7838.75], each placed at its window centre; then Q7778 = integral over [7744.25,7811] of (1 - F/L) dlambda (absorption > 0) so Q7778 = 0.5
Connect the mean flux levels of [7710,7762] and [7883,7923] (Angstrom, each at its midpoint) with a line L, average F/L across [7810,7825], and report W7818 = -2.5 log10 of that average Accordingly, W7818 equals -0.09 mag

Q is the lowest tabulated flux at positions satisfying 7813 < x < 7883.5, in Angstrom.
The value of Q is 14.12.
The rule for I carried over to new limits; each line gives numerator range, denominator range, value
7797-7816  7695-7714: 1.05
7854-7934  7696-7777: 0.94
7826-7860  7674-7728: 1.01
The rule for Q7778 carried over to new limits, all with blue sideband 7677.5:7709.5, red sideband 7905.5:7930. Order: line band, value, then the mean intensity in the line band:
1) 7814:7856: -4.0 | 16.7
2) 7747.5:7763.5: -1.1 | 16.6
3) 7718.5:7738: -1.3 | 16.7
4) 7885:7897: -0.6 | 15.7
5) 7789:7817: -0.9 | 15.9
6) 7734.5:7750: -1.1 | 16.7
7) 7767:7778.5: -1.8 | 17.9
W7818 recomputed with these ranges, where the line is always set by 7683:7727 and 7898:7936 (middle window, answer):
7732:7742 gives -0.07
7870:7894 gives -0.06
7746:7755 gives -0.03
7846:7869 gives -0.02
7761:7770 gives -0.14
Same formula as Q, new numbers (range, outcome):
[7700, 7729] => 13.17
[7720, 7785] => 13.6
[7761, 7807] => 11.22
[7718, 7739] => 13.82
